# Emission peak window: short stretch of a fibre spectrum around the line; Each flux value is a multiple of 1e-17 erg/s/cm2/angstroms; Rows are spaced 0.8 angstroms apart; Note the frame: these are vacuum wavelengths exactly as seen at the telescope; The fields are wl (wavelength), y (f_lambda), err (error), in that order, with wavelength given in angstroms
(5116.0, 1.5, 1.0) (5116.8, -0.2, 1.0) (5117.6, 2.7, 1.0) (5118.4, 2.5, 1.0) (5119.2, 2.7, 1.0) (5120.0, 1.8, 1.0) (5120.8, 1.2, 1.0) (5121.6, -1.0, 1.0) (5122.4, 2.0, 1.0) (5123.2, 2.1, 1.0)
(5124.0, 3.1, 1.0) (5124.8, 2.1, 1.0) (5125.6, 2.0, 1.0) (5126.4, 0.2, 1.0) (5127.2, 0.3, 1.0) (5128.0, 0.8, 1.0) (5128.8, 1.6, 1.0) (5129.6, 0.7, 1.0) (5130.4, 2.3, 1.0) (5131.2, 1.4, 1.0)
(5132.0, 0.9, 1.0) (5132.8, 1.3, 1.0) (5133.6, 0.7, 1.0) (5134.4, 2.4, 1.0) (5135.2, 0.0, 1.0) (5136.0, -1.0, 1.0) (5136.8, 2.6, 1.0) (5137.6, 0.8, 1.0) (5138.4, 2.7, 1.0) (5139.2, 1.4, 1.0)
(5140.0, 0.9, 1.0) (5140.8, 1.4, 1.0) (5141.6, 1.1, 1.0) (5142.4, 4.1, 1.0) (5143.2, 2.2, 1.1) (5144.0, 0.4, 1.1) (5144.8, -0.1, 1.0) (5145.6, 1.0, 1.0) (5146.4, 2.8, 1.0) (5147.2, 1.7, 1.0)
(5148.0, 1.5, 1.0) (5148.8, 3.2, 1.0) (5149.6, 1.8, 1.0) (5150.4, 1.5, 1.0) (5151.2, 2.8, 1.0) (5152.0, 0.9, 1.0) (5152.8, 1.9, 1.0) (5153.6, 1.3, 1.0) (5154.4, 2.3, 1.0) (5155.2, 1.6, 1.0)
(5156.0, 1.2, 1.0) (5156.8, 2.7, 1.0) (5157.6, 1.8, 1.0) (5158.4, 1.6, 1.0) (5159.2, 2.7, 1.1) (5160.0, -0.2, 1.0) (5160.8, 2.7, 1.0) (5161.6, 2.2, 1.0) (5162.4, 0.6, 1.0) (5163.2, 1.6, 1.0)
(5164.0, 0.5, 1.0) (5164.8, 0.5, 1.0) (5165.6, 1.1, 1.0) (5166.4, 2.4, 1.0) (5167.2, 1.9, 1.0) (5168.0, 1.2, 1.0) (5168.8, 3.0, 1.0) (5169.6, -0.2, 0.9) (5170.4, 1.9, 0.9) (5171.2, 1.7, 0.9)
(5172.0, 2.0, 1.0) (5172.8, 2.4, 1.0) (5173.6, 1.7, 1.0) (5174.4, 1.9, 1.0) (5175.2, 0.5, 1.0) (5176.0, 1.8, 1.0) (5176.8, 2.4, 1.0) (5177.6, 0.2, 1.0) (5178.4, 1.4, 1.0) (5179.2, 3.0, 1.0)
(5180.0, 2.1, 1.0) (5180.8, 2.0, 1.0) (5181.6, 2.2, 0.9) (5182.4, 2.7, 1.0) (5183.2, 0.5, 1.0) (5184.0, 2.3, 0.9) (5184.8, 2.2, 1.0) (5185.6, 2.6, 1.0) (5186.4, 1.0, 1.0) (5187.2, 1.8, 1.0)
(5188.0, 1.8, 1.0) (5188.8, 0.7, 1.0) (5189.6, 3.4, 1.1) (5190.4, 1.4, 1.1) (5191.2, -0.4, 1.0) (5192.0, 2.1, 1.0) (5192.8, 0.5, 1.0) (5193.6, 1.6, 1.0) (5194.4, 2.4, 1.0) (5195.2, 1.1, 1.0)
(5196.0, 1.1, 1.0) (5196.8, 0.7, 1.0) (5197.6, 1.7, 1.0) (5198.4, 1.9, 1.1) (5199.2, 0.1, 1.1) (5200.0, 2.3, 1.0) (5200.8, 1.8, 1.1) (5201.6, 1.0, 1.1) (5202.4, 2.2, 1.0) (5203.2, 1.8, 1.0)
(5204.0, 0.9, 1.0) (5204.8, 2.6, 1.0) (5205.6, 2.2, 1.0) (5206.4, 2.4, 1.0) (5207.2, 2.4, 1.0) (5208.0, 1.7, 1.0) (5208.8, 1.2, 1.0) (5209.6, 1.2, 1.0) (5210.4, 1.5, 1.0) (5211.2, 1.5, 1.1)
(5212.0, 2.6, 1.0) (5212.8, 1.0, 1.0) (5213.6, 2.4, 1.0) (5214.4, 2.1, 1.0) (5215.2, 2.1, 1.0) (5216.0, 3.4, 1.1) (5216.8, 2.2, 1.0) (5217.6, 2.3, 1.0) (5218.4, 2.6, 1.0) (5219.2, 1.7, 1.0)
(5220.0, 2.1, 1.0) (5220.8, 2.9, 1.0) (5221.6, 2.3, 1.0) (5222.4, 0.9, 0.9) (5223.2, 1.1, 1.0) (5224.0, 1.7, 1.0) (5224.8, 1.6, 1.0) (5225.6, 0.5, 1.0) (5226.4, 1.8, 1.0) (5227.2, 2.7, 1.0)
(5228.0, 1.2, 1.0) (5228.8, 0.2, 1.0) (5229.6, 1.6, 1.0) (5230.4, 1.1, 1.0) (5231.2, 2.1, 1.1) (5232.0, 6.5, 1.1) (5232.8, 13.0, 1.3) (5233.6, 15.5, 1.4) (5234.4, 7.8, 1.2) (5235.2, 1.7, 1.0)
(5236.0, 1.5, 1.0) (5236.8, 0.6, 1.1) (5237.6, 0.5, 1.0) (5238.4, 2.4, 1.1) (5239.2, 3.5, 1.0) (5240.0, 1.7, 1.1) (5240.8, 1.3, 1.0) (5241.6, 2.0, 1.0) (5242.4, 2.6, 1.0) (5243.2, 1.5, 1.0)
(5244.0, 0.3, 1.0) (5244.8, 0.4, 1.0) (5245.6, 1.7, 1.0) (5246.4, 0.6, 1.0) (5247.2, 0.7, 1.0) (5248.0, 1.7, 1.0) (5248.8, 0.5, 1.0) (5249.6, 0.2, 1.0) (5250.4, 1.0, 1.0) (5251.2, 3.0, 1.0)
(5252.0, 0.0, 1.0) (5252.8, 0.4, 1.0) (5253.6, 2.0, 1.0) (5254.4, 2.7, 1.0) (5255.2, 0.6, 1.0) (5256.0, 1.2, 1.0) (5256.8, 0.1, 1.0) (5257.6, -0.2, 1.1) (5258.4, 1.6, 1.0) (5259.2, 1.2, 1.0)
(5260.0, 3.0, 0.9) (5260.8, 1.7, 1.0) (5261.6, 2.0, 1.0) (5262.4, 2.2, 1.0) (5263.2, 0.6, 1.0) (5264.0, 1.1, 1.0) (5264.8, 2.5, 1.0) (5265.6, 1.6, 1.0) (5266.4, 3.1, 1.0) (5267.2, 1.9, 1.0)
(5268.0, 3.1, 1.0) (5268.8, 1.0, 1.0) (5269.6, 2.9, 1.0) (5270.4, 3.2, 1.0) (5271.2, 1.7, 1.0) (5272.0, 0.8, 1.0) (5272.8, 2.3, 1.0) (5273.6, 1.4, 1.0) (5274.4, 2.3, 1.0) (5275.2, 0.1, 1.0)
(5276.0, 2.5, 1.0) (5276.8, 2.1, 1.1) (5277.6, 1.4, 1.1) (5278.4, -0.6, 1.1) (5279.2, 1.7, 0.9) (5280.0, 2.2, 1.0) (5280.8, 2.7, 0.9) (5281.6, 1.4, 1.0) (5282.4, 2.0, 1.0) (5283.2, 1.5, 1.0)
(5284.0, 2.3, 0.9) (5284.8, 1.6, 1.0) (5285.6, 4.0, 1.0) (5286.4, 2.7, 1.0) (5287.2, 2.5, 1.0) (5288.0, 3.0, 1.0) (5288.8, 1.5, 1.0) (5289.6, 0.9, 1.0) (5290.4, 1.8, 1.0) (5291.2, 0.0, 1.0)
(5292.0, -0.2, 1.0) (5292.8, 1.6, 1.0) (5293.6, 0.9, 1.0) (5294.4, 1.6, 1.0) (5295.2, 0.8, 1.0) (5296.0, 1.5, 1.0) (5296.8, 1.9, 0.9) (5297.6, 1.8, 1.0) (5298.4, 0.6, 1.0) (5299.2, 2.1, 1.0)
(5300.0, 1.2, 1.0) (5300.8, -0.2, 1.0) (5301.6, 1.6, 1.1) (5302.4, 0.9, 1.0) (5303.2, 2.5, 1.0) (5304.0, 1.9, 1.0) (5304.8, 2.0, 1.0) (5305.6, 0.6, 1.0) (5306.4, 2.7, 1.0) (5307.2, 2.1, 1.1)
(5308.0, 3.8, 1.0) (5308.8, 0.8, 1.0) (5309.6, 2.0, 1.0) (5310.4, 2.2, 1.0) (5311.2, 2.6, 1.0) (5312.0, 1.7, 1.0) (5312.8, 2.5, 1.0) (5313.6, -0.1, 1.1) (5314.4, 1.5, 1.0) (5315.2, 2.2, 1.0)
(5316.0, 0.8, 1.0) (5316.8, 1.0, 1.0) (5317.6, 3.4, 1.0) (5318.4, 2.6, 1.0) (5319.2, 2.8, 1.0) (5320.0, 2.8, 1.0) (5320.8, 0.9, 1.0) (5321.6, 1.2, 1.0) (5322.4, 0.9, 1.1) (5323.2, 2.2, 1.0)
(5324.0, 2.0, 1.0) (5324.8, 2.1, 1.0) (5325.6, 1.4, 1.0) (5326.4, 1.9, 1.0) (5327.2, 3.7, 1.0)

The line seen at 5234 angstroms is H-beta 4861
